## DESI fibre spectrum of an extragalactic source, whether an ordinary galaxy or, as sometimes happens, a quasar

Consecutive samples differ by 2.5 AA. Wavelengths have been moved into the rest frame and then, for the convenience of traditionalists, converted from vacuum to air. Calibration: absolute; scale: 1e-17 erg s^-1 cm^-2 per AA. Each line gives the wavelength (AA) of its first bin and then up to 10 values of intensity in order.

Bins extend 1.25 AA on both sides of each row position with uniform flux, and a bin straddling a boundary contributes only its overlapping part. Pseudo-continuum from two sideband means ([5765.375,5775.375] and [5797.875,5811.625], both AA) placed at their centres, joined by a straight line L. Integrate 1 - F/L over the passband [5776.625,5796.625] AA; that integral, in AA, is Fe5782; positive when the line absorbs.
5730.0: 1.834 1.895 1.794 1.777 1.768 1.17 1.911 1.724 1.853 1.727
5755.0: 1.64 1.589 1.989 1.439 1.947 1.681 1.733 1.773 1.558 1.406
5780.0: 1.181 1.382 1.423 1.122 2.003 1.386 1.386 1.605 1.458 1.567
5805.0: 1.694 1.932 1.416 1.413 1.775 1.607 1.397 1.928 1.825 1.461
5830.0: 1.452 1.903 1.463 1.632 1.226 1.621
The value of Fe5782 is 3.01 AA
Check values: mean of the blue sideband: 1.72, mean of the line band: 1.41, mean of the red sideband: 1.61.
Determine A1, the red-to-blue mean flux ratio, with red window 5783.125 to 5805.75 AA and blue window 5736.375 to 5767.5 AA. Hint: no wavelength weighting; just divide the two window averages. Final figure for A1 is 0.9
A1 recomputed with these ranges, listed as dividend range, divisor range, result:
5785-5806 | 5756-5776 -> 0.89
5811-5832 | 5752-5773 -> 0.94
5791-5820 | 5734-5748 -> 0.93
